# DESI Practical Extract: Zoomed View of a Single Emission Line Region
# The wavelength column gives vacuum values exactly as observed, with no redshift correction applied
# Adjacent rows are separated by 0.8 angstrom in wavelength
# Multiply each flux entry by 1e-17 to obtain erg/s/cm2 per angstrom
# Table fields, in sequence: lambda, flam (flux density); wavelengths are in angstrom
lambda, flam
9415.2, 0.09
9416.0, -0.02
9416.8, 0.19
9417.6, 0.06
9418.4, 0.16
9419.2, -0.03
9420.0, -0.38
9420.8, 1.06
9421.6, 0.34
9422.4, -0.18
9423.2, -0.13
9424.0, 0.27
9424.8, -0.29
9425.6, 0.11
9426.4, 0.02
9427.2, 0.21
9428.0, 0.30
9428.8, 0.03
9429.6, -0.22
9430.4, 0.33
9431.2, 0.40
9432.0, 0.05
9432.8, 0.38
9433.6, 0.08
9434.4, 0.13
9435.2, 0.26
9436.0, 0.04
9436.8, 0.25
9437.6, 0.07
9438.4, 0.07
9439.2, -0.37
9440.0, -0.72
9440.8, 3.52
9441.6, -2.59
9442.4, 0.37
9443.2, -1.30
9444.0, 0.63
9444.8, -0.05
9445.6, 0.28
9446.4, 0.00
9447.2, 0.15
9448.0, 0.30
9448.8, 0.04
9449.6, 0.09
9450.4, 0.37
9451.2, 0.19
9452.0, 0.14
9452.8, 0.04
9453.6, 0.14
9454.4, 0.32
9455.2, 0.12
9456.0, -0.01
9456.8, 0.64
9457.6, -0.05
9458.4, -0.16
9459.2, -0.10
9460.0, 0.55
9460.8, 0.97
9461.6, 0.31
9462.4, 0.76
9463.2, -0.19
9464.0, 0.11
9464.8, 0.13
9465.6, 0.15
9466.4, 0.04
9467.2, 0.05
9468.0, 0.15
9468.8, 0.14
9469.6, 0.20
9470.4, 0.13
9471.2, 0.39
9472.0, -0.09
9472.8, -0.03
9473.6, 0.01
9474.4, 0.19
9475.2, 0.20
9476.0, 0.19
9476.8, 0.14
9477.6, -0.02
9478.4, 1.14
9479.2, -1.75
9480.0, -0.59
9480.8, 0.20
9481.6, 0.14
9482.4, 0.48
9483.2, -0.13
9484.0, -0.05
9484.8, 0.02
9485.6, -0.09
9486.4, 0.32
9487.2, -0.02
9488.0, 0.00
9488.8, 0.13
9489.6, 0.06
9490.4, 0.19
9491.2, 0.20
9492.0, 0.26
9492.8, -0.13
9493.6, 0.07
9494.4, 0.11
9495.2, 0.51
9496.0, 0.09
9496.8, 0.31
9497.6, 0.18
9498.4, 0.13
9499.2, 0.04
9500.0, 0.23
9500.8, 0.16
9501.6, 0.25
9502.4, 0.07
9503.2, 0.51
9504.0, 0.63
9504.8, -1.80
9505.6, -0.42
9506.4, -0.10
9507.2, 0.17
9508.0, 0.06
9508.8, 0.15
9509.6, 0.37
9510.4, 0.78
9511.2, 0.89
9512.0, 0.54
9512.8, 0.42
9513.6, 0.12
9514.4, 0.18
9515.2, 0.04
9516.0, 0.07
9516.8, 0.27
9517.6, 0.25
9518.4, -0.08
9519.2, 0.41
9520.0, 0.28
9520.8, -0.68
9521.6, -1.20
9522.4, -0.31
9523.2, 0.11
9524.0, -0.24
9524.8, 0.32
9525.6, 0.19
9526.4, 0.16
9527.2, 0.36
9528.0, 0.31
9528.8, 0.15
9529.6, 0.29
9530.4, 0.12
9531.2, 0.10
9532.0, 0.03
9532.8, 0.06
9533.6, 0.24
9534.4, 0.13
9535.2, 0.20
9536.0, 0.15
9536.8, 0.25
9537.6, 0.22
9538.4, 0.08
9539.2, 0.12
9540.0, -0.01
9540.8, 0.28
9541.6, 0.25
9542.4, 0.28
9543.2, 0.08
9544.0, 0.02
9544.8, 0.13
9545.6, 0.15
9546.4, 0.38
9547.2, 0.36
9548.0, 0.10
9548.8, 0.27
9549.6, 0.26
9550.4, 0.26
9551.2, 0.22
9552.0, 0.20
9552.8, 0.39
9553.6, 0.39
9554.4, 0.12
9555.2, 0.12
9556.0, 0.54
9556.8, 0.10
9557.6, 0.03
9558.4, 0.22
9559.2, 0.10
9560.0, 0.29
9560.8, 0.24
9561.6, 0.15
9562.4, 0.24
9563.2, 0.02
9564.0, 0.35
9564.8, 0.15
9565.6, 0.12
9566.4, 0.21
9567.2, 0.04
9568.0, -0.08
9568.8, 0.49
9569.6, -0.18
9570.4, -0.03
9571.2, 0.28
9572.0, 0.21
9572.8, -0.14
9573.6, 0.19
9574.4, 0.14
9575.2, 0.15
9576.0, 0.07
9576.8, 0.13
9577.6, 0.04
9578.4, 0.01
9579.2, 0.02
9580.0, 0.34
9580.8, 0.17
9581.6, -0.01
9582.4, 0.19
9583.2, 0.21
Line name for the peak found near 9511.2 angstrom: H-alpha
